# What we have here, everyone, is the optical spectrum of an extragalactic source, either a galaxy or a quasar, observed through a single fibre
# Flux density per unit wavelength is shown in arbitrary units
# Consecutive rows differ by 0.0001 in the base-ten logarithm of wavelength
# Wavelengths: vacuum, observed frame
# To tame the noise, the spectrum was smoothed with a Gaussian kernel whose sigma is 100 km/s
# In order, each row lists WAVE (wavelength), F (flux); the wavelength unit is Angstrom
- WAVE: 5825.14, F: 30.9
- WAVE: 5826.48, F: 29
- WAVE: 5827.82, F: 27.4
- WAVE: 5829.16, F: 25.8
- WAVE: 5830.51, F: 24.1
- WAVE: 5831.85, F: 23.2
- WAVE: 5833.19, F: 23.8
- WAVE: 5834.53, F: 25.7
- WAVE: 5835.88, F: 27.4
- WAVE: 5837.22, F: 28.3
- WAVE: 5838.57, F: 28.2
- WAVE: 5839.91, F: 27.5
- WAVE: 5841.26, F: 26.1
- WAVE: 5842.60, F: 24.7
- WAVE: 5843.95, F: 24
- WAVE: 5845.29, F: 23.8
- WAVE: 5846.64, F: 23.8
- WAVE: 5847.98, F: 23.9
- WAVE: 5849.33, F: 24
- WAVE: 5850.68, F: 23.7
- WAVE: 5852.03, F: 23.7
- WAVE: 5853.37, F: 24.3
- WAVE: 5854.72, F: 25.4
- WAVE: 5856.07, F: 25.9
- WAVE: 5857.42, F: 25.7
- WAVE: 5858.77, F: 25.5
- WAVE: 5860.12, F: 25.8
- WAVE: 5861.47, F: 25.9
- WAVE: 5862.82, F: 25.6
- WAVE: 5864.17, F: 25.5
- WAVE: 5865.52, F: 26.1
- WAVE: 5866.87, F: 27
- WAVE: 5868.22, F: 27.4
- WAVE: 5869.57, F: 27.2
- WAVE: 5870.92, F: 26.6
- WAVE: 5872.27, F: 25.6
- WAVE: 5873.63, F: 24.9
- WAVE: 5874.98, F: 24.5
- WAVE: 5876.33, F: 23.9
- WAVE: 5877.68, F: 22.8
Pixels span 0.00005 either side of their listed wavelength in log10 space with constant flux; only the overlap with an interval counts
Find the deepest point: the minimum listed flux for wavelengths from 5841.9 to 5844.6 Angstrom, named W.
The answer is 24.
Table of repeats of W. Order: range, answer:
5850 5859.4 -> 23.7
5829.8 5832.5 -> 23.2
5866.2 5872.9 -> 25.6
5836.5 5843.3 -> 24.7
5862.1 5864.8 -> 25.5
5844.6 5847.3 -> 23.8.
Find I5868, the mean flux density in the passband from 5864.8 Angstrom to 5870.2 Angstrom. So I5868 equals 26.9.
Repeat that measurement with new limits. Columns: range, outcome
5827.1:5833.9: 24.9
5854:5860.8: 25.6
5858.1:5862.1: 25.7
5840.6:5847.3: 24.5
